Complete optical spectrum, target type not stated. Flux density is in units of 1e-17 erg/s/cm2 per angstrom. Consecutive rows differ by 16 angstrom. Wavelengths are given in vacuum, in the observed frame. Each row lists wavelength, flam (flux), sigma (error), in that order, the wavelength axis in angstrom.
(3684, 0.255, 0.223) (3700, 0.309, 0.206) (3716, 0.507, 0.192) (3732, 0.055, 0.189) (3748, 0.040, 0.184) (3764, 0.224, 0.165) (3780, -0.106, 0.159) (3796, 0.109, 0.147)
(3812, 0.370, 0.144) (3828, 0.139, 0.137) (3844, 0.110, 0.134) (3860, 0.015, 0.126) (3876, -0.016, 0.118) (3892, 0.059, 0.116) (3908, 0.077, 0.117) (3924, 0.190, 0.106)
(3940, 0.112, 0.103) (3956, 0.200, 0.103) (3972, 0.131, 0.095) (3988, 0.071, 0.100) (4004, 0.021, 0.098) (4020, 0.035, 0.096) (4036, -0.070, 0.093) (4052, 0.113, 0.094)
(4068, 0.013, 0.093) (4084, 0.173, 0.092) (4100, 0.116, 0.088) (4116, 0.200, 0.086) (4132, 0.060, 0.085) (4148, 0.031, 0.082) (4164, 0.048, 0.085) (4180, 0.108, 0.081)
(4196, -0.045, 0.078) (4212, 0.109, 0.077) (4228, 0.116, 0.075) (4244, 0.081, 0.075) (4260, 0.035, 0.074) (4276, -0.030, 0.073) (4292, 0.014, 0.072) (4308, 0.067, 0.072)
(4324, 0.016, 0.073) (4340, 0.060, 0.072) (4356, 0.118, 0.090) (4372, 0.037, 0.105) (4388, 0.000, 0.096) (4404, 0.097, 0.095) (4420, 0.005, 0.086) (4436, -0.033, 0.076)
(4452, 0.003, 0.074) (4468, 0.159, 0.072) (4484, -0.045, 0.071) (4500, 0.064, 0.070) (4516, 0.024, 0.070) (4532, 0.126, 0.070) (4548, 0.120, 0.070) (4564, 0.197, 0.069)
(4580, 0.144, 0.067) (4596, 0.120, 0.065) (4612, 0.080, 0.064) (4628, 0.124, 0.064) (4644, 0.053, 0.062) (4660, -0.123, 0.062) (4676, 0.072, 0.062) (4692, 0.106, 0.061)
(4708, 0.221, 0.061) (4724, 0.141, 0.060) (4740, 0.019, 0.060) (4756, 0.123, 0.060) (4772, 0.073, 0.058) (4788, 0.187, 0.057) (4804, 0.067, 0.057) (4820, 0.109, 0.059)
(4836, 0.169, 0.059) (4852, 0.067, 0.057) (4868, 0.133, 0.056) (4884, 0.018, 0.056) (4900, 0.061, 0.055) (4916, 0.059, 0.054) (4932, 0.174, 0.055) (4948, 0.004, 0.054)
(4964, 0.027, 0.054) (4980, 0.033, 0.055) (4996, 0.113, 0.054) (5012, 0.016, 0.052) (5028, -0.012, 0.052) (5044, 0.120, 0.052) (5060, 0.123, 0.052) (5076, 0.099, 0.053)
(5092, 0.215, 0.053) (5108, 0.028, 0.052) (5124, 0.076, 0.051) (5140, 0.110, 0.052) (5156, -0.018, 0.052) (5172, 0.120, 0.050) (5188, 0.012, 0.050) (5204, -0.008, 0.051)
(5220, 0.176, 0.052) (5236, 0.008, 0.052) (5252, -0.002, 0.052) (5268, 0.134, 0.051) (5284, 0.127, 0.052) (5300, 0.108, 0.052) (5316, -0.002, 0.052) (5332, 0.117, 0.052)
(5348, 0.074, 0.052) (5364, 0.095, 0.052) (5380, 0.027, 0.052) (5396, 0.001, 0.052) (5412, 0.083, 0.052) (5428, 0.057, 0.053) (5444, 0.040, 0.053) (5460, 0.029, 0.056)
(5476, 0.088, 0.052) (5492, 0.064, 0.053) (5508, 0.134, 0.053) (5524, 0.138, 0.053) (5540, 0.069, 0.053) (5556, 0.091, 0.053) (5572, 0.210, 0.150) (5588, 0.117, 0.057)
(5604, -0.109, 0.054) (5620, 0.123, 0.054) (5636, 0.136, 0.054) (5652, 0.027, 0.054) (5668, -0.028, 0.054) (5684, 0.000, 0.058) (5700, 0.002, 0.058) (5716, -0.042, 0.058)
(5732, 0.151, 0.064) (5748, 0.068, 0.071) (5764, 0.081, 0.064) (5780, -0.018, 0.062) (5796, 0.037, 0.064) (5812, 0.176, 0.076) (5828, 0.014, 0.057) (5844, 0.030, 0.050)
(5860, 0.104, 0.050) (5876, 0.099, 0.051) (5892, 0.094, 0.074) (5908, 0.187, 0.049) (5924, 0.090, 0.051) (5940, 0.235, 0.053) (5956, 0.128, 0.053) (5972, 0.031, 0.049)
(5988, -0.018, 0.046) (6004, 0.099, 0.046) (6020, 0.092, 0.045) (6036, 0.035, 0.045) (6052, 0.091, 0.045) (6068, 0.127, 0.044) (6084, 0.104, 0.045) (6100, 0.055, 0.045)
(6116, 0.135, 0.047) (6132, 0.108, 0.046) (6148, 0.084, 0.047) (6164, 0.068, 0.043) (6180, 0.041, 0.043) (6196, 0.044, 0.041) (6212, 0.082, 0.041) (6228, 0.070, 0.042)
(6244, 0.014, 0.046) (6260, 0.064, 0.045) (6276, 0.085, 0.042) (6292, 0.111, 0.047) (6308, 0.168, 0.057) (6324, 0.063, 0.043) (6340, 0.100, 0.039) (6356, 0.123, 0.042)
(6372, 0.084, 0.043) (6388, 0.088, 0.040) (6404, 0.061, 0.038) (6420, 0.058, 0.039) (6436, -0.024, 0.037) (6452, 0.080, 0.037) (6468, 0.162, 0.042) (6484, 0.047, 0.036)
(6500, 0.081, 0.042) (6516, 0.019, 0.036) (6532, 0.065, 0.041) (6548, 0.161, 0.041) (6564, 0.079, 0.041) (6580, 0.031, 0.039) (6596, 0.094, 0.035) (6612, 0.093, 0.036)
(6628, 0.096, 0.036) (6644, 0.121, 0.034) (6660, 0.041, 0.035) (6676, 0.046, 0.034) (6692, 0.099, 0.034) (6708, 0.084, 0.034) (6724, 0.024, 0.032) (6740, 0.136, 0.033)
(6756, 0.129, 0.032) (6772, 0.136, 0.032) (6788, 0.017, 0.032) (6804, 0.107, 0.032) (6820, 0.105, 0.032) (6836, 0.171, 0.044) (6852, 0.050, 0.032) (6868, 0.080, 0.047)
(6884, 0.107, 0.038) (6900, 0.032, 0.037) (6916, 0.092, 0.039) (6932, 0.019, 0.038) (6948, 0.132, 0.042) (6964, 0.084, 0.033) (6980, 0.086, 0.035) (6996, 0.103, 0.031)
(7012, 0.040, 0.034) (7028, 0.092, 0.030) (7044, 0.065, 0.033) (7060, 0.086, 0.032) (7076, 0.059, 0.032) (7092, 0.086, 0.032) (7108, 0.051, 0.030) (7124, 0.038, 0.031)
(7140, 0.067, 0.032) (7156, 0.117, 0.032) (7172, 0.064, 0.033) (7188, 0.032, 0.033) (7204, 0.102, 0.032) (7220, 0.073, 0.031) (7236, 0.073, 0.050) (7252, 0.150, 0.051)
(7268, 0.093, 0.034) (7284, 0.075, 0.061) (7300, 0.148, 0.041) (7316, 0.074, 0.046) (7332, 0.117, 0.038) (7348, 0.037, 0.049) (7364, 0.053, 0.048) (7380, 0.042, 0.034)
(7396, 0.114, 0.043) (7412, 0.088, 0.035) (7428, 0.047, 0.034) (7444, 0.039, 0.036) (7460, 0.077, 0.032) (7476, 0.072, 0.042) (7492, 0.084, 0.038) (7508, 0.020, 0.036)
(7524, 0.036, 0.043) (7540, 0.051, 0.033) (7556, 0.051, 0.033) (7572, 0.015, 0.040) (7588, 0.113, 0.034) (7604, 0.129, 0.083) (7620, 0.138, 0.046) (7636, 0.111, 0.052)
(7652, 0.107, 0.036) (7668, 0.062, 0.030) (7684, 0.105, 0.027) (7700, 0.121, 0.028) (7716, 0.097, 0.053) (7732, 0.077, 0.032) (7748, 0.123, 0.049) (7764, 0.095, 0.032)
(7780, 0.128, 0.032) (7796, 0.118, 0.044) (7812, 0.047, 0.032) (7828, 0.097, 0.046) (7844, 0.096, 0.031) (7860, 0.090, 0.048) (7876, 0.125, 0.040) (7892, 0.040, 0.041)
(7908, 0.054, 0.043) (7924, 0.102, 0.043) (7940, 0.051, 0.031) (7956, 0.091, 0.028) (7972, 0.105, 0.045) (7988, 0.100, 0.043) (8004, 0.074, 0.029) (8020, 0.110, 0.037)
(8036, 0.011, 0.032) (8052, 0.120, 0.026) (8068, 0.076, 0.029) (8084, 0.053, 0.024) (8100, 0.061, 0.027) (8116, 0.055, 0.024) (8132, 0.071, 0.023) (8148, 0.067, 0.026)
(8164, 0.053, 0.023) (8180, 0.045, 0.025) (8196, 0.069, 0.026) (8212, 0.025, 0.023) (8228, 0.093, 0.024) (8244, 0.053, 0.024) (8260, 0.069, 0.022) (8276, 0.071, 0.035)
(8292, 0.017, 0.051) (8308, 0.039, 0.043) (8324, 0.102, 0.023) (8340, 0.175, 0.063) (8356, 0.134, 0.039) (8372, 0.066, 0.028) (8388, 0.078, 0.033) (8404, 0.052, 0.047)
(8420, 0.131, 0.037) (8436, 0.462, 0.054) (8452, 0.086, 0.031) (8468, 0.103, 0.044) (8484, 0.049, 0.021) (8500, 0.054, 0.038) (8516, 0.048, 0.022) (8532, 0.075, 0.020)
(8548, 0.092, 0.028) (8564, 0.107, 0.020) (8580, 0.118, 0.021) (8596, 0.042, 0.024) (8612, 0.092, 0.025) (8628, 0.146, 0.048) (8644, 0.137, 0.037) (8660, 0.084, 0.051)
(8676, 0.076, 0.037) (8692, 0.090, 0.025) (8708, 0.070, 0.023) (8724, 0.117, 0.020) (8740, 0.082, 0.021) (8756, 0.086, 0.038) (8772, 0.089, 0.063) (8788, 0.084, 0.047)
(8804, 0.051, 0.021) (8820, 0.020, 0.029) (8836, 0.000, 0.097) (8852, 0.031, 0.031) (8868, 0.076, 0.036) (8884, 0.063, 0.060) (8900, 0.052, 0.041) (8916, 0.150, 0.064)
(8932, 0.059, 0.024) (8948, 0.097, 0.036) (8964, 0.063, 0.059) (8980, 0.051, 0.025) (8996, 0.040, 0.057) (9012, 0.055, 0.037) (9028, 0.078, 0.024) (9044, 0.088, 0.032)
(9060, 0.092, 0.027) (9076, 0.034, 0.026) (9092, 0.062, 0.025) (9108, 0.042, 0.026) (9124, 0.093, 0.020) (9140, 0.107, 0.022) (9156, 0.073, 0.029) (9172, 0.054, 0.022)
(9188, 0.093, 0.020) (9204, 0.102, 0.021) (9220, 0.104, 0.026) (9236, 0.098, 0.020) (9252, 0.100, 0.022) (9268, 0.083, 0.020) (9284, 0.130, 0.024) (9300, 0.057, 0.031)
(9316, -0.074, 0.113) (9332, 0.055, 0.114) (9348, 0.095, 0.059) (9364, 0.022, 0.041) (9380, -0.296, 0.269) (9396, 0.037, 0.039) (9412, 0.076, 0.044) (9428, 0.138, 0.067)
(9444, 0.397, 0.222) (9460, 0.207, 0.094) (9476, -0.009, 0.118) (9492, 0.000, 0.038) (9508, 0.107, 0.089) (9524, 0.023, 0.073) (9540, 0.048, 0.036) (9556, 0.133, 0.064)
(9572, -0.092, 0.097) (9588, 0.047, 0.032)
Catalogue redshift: 1.26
